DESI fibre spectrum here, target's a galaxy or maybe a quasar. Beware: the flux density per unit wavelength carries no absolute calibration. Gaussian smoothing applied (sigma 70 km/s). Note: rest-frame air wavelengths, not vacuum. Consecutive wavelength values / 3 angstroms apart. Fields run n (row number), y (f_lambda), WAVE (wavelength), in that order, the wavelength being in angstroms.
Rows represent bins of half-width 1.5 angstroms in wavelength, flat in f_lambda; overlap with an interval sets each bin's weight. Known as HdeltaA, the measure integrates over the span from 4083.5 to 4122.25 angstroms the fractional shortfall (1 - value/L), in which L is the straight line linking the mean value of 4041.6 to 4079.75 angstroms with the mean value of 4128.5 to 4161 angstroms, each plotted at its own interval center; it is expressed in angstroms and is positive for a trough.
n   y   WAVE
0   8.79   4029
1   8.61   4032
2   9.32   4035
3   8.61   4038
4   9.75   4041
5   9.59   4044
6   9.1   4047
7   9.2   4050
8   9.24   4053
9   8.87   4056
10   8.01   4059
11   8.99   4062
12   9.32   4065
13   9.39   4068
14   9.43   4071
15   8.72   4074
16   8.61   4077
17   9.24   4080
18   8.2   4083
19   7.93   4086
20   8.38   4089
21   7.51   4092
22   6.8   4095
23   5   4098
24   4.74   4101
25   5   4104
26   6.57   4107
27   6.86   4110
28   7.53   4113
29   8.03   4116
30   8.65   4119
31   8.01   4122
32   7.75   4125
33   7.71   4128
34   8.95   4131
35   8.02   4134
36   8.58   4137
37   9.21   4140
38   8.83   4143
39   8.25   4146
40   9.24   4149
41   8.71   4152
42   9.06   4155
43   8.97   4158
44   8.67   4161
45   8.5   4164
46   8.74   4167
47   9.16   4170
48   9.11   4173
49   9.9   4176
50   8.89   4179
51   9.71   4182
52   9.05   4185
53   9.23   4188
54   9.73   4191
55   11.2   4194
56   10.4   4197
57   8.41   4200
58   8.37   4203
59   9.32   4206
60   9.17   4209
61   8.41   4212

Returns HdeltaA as 8.3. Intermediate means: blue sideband 9.06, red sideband 8.74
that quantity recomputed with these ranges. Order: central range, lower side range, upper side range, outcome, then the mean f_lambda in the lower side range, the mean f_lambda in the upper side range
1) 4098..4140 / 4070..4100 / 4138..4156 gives 5.29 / 7.9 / 8.87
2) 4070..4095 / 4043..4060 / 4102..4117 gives -1.93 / 9.01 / 6.69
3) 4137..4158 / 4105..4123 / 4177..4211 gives -1.41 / 7.52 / 9.4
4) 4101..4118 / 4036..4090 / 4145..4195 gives 4.45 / 8.93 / 9.17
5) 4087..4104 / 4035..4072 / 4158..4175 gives 4.97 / 9.13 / 8.88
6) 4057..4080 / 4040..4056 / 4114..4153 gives 0.41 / 9.32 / 8.44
